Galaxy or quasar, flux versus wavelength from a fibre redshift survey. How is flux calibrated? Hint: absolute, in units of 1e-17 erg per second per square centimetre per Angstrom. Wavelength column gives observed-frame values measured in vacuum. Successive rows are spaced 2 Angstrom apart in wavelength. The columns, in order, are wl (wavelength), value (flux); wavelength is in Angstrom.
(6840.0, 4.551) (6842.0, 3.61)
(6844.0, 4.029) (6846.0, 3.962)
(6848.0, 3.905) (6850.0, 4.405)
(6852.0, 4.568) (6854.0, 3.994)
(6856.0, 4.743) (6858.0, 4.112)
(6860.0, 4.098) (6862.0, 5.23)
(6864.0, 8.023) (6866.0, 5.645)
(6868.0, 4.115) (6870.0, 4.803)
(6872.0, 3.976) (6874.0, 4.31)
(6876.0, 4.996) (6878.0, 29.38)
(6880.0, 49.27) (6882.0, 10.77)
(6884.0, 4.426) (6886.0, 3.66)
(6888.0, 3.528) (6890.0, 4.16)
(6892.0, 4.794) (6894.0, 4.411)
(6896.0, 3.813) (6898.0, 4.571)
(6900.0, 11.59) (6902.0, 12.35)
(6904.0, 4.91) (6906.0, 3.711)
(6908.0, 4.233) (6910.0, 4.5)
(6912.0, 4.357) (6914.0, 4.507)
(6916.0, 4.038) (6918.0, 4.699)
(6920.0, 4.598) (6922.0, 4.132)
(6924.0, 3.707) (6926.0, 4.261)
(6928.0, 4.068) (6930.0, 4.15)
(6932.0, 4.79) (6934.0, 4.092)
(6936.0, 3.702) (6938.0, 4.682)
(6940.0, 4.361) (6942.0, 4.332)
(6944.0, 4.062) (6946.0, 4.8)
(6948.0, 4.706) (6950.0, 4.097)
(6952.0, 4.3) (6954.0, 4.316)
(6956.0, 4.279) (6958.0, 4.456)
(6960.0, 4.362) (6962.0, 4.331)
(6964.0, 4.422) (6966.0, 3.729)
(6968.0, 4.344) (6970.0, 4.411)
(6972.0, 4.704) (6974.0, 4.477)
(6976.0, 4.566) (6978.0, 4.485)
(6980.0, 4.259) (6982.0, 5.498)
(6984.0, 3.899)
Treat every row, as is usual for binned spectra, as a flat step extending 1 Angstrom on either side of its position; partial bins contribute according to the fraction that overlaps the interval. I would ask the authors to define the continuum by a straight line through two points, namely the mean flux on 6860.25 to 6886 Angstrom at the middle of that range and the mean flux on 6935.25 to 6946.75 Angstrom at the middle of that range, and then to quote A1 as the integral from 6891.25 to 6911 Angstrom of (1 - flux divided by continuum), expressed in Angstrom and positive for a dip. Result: 5.3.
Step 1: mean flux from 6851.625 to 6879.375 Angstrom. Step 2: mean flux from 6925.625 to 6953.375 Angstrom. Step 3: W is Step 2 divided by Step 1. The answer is 0.60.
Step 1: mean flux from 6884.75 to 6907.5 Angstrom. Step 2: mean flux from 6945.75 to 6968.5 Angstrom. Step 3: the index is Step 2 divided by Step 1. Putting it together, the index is 0.8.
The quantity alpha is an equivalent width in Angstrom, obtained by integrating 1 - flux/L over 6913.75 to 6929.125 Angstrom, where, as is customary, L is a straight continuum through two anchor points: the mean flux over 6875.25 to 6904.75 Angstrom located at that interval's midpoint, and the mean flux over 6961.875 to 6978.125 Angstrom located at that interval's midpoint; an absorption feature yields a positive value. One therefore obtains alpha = 7.3 Angstrom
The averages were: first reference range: 10.5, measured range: 4.24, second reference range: 4.38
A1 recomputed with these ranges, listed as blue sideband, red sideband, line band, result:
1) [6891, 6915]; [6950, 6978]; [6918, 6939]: 3.55 Angstrom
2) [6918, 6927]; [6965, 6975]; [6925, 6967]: -0.17 Angstrom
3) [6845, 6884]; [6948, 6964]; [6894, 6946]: 9.81 Angstrom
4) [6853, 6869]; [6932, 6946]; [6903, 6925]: 1.01 Angstrom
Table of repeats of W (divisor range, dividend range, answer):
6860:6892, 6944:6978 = 0.47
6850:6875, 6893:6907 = 1.35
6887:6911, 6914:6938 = 0.76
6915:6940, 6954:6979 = 1.03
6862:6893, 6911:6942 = 0.45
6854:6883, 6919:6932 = 0.42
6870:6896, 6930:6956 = 0.43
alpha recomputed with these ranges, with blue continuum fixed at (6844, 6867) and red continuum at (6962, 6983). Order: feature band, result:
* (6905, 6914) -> 0.8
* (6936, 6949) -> 0.3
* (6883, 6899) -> 1.7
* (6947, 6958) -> 0.4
